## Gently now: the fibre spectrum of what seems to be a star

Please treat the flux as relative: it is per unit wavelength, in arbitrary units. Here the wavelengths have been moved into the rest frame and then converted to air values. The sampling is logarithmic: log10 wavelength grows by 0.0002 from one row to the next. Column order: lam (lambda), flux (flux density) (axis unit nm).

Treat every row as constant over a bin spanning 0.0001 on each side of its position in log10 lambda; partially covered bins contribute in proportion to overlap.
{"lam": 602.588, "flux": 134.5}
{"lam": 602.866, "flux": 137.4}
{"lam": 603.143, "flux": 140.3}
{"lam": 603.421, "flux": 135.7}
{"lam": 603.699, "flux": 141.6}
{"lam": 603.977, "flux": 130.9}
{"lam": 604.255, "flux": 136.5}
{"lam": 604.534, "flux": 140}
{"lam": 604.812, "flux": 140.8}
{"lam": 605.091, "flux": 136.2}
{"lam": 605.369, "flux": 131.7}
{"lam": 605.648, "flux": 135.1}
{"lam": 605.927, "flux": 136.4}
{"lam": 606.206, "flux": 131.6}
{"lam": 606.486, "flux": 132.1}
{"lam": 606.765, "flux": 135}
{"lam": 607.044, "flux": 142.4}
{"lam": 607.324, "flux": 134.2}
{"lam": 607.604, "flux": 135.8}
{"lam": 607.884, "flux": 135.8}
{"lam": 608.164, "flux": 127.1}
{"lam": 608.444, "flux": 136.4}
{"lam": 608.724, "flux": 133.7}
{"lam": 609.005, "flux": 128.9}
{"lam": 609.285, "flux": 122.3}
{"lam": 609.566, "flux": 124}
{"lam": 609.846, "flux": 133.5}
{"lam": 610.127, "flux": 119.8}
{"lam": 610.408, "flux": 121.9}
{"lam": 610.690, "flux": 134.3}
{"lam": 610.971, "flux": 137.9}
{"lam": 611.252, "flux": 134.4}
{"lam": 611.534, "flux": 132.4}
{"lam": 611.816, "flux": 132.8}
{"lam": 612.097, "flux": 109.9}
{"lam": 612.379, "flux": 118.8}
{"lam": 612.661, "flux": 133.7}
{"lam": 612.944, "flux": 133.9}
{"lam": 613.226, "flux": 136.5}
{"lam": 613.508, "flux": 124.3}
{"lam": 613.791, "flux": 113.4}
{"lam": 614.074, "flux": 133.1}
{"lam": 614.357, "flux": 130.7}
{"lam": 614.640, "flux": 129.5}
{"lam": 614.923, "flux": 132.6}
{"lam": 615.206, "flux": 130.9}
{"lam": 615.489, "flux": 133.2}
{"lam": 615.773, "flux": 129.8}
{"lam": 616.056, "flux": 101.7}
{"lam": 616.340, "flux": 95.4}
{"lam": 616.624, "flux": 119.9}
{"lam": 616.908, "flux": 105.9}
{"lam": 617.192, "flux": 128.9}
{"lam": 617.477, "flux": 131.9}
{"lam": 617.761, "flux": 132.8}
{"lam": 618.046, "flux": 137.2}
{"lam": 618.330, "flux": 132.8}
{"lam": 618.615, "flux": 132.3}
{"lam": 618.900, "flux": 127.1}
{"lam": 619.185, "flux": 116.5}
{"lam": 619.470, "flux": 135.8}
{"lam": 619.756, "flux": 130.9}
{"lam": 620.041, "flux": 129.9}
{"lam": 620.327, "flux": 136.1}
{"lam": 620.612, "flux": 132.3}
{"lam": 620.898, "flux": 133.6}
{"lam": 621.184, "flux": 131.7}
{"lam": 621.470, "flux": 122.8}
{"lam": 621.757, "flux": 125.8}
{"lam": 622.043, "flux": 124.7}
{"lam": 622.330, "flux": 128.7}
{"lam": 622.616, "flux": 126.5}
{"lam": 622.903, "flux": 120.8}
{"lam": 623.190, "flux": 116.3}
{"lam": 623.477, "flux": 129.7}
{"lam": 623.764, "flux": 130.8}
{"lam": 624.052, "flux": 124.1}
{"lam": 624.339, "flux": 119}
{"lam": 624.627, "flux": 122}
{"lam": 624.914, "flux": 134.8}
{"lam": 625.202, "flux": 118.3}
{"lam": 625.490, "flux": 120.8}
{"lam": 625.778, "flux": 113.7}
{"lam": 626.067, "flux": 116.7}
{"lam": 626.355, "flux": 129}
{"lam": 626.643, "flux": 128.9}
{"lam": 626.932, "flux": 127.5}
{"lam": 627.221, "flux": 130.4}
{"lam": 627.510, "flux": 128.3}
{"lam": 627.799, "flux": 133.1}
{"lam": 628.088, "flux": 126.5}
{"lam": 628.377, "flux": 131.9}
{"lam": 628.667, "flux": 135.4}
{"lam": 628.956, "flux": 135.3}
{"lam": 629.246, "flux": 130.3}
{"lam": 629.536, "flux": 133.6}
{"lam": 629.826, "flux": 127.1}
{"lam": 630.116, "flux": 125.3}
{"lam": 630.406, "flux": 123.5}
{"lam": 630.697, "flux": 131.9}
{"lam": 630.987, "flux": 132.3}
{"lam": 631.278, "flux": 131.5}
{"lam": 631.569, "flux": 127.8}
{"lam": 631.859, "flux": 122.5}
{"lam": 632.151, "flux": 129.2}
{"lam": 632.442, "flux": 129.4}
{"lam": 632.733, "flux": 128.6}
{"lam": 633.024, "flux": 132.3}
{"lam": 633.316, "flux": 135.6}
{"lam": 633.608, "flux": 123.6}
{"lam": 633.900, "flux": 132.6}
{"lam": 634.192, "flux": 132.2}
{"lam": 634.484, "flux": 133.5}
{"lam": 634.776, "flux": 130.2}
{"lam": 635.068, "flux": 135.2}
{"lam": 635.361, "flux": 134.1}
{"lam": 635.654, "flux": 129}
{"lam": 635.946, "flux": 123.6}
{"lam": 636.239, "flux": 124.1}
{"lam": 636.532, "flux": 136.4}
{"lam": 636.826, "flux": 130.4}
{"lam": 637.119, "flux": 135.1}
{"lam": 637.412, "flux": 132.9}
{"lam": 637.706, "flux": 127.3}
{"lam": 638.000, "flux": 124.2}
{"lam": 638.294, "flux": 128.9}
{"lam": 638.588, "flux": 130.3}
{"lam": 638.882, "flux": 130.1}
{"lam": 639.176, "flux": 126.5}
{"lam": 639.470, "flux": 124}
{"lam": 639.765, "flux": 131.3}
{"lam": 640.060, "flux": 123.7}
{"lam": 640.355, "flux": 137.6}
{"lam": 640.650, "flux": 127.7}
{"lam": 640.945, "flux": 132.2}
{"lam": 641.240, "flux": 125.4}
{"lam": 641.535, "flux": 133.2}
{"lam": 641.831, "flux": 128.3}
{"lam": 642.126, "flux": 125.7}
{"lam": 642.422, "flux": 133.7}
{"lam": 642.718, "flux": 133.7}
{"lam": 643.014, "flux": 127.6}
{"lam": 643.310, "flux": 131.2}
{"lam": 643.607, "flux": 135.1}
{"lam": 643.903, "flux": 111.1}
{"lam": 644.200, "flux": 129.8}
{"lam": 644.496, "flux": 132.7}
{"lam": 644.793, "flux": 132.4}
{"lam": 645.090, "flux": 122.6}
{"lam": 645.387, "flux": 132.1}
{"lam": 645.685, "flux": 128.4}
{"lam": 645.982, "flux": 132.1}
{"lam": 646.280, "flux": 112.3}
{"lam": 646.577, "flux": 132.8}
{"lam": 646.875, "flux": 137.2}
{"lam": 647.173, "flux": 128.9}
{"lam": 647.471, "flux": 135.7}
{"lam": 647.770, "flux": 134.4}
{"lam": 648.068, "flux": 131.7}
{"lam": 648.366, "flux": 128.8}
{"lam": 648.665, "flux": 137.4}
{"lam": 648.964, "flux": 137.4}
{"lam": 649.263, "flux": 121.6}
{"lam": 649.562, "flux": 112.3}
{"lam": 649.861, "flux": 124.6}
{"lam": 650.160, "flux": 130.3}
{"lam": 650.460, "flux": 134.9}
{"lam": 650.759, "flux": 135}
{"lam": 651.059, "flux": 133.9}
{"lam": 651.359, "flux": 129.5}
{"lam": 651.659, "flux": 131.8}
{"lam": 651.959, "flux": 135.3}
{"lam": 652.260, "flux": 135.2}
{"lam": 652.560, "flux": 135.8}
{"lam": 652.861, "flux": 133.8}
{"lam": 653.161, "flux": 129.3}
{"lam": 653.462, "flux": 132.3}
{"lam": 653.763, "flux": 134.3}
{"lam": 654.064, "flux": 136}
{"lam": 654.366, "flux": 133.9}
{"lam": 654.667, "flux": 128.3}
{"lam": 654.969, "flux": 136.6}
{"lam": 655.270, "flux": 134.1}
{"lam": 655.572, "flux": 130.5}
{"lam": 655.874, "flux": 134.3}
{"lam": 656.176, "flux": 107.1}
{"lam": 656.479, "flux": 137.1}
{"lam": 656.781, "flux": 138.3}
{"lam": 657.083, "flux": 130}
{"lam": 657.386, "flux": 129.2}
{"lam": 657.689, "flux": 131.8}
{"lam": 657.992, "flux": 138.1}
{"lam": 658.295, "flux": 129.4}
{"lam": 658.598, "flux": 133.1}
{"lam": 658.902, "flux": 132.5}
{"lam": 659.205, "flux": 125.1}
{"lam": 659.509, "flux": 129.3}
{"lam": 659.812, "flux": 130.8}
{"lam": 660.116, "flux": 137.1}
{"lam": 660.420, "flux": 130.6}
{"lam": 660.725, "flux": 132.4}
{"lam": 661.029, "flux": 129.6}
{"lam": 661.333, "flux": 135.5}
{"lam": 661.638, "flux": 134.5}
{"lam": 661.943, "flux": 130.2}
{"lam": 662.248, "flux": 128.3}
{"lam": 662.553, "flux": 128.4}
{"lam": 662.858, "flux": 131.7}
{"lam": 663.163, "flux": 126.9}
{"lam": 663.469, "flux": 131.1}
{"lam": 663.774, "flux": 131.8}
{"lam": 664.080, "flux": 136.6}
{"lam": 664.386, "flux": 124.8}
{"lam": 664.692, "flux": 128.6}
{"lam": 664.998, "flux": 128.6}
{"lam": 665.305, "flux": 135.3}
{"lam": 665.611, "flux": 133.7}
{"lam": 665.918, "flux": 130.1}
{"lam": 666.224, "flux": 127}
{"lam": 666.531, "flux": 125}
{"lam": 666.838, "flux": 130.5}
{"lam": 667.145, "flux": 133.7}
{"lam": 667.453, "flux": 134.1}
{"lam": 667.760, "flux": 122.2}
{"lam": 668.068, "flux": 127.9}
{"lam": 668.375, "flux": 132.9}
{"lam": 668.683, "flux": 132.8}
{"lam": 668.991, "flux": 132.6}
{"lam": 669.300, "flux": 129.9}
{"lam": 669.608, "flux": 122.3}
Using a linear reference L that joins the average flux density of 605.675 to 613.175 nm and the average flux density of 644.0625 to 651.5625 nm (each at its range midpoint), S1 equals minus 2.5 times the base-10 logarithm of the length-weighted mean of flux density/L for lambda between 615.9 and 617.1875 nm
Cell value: 0.20 mag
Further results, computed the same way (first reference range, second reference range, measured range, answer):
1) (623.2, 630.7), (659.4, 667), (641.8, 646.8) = 0.00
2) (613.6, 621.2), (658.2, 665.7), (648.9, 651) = 0.02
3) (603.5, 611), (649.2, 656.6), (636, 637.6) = 0.00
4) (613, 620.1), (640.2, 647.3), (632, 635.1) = -0.02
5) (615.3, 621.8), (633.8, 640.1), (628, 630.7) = -0.01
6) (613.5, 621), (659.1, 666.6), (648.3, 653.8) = -0.01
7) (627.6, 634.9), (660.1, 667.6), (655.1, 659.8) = 0.00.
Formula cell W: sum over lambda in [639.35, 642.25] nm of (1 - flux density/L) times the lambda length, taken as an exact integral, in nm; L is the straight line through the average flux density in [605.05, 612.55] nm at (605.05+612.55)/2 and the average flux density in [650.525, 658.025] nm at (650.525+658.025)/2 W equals 0.06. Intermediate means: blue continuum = 131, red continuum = 132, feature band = 129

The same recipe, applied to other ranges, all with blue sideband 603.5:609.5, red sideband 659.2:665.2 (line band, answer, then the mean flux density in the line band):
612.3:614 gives 0.08 nm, 127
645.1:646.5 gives 0.06 nm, 126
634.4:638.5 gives 0.07 nm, 130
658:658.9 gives -0.01 nm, 133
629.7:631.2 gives 0.05 nm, 128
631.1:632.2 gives 0.04 nm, 128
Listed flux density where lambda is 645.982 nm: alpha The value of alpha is 132.1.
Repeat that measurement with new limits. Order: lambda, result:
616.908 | 105.9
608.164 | 127.1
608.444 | 136.4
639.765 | 131.3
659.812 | 130.8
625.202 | 118.3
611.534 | 132.4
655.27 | 134.1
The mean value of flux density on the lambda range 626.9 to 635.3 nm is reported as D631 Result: 130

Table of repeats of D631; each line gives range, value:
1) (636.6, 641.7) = 130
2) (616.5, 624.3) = 128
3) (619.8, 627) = 126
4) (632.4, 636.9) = 131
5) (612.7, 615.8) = 130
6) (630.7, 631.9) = 130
